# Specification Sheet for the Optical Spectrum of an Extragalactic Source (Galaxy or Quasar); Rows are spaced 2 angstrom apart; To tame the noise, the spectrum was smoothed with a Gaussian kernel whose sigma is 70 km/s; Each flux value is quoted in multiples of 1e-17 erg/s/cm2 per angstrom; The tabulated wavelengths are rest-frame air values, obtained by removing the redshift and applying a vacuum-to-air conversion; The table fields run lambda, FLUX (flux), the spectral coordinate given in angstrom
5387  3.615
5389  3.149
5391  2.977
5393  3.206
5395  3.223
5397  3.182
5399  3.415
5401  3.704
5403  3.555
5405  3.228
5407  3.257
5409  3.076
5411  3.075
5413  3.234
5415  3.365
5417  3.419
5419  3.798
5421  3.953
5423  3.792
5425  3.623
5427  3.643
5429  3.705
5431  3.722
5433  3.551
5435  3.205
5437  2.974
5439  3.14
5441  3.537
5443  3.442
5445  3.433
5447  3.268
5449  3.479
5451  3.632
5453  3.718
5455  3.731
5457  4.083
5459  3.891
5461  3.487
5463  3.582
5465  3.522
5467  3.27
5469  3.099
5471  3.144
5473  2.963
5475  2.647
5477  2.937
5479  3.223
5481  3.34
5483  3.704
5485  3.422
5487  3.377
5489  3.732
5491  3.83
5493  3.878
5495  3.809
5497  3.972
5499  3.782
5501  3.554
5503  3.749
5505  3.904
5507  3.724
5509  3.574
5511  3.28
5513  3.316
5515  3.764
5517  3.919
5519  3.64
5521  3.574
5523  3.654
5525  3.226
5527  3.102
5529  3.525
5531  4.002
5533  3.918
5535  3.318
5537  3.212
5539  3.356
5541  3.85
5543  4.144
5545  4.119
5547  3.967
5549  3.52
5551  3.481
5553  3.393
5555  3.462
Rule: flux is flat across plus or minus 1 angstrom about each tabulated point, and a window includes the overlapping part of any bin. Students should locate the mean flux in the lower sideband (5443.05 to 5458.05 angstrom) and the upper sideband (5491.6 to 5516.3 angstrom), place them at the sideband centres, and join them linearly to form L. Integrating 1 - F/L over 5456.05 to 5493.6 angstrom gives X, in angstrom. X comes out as 2.3 angstrom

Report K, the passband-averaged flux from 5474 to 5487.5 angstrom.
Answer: 3.23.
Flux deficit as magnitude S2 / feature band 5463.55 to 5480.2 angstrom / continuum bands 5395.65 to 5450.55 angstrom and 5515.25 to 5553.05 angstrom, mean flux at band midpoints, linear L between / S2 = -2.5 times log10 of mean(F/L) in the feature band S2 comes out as 0.13 mag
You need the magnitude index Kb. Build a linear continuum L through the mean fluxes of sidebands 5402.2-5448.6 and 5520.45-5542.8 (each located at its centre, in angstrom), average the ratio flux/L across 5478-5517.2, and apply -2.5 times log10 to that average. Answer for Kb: -0.04 mag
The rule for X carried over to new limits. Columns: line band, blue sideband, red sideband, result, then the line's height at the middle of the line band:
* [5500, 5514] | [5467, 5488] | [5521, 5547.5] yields -0.68 angstrom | 3.42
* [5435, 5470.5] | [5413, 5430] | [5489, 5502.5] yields 2.20 angstrom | 3.7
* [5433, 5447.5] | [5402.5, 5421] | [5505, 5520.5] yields 0.55 angstrom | 3.43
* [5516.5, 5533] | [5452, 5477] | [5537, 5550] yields 0.45 angstrom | 3.69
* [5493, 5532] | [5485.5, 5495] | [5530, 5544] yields 0.55 angstrom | 3.69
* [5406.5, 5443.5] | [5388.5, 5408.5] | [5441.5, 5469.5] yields -0.43 angstrom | 3.41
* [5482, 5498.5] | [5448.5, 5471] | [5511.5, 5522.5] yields -0.53 angstrom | 3.6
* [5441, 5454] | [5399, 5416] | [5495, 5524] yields -0.15 angstrom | 3.46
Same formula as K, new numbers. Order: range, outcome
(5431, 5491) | 3.41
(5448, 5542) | 3.54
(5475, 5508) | 3.59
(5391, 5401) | 3.27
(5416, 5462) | 3.58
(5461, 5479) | 3.17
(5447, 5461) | 3.7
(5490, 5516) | 3.7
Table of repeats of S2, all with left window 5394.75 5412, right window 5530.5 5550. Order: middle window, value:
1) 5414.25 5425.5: -0.10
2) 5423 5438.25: -0.04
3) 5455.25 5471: -0.02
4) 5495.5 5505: -0.05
